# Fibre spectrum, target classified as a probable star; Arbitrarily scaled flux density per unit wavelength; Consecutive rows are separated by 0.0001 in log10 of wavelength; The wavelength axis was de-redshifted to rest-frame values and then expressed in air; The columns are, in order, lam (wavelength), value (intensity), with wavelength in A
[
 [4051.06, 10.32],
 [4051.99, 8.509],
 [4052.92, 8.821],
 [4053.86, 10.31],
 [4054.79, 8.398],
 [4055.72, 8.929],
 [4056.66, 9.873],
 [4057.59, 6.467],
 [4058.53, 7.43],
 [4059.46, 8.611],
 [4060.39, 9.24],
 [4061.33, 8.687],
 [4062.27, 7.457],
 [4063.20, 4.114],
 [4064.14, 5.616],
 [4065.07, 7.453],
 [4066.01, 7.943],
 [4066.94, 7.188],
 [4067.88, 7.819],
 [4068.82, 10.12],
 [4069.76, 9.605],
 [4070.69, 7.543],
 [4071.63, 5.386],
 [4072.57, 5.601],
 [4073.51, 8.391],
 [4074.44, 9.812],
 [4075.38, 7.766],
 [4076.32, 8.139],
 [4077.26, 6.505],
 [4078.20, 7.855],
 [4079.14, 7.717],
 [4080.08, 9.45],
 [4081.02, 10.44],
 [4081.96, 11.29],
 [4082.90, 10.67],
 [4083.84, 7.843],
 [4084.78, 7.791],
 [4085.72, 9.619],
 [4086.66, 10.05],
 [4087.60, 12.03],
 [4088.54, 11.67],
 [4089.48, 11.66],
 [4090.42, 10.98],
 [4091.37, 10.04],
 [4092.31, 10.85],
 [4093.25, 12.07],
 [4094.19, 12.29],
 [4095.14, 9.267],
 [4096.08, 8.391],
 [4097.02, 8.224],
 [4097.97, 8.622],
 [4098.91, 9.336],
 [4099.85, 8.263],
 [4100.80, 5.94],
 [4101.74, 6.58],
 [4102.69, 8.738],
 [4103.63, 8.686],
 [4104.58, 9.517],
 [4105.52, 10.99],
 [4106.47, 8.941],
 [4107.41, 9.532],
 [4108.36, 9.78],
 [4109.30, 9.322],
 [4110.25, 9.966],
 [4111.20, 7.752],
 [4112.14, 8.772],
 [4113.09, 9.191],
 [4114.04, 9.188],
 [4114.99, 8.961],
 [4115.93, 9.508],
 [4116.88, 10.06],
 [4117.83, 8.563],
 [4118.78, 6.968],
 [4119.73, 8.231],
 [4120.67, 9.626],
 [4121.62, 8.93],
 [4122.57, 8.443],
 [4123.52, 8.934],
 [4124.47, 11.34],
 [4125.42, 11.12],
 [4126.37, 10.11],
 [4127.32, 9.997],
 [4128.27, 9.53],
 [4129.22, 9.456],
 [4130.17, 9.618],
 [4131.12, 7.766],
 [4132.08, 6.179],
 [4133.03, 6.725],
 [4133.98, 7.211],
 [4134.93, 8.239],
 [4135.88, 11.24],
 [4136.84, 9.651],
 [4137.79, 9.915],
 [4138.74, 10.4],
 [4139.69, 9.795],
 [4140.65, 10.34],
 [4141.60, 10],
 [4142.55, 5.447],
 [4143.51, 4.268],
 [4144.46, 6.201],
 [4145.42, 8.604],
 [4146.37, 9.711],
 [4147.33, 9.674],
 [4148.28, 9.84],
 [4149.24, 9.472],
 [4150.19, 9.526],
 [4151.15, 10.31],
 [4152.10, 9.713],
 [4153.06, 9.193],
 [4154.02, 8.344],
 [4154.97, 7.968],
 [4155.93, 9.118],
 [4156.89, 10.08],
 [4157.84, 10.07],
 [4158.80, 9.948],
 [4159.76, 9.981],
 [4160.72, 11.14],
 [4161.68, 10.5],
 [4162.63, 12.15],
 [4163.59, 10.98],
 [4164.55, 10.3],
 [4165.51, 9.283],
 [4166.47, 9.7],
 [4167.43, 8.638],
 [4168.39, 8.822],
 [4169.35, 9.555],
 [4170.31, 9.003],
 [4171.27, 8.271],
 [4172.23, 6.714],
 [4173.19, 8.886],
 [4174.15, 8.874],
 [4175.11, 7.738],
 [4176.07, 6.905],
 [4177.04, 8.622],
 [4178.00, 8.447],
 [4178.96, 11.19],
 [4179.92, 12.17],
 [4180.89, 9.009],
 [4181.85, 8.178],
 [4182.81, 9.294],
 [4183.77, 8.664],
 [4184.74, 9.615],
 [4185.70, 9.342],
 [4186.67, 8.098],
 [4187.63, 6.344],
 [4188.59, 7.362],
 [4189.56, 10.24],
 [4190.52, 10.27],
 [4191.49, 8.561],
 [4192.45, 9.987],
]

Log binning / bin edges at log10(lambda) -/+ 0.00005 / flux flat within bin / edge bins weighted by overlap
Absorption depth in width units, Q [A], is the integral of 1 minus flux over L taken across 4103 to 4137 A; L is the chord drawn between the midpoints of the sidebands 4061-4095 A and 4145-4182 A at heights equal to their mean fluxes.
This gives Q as 0.1 A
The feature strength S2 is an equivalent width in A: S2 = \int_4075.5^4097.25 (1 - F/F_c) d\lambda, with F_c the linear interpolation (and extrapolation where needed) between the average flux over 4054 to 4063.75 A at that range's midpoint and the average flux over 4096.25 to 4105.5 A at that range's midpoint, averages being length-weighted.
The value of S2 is -4.0 A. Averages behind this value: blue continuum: 7.98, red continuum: 8.36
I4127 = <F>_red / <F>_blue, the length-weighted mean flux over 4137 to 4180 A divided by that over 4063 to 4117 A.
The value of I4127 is 1.03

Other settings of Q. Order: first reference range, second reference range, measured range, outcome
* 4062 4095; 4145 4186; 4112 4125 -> 0.08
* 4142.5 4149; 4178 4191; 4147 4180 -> -3.78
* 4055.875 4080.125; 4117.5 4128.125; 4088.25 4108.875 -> -2.25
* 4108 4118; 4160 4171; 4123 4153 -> 1.63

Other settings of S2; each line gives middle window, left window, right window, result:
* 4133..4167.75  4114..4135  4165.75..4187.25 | -1.7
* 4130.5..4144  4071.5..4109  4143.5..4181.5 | 1.3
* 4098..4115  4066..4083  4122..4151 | -0.4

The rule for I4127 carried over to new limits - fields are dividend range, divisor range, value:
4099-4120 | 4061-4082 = 1.12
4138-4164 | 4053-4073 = 1.20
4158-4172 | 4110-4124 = 1.11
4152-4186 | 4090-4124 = 1.02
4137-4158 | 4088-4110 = 0.94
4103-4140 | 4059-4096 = 1.03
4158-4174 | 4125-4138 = 1.06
